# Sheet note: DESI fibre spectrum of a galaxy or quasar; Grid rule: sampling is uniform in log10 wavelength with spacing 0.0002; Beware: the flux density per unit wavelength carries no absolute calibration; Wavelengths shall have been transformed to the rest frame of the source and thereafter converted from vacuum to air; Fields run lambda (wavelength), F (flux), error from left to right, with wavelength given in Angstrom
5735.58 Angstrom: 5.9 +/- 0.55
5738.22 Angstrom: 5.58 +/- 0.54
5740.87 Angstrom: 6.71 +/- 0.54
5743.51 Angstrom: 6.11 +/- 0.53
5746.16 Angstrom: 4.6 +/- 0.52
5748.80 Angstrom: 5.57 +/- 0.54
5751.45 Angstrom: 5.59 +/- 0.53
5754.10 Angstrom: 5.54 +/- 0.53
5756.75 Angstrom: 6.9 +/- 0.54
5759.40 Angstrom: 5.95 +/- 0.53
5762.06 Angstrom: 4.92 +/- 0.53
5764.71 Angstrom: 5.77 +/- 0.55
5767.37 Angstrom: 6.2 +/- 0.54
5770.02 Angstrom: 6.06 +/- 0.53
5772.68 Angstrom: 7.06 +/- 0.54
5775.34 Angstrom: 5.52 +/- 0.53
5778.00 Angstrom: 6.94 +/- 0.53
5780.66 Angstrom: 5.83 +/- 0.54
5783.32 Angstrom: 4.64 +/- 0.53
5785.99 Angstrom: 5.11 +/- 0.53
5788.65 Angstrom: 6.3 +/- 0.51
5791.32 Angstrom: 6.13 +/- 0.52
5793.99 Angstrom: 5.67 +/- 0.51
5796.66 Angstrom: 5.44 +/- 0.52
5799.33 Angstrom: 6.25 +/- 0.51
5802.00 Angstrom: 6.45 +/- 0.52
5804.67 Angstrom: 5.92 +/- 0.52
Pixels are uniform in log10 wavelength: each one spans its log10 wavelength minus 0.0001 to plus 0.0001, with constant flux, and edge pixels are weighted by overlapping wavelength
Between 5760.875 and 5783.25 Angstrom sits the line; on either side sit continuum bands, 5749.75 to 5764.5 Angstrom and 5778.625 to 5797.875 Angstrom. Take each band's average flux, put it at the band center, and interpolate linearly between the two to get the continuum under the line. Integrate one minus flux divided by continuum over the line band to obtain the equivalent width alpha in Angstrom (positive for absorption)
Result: -1.02 Angstrom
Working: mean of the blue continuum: 5.77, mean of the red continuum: 5.64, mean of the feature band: 5.97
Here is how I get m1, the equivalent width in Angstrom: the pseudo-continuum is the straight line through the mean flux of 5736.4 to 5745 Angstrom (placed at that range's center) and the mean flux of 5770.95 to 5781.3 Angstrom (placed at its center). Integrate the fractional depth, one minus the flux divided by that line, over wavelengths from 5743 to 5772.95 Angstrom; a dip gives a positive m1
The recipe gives 2.00 Angstrom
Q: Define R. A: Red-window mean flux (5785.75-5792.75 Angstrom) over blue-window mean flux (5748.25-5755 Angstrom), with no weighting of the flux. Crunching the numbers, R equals 1.07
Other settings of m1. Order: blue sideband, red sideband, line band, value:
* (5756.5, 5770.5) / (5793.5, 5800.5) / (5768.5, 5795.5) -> -0.4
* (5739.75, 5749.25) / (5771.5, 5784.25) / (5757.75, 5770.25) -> 0.3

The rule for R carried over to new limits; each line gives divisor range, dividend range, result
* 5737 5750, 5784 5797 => 1.00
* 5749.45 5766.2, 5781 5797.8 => 0.96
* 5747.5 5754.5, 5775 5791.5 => 1.04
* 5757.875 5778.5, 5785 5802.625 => 0.98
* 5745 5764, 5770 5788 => 1.05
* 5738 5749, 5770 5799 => 1.02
